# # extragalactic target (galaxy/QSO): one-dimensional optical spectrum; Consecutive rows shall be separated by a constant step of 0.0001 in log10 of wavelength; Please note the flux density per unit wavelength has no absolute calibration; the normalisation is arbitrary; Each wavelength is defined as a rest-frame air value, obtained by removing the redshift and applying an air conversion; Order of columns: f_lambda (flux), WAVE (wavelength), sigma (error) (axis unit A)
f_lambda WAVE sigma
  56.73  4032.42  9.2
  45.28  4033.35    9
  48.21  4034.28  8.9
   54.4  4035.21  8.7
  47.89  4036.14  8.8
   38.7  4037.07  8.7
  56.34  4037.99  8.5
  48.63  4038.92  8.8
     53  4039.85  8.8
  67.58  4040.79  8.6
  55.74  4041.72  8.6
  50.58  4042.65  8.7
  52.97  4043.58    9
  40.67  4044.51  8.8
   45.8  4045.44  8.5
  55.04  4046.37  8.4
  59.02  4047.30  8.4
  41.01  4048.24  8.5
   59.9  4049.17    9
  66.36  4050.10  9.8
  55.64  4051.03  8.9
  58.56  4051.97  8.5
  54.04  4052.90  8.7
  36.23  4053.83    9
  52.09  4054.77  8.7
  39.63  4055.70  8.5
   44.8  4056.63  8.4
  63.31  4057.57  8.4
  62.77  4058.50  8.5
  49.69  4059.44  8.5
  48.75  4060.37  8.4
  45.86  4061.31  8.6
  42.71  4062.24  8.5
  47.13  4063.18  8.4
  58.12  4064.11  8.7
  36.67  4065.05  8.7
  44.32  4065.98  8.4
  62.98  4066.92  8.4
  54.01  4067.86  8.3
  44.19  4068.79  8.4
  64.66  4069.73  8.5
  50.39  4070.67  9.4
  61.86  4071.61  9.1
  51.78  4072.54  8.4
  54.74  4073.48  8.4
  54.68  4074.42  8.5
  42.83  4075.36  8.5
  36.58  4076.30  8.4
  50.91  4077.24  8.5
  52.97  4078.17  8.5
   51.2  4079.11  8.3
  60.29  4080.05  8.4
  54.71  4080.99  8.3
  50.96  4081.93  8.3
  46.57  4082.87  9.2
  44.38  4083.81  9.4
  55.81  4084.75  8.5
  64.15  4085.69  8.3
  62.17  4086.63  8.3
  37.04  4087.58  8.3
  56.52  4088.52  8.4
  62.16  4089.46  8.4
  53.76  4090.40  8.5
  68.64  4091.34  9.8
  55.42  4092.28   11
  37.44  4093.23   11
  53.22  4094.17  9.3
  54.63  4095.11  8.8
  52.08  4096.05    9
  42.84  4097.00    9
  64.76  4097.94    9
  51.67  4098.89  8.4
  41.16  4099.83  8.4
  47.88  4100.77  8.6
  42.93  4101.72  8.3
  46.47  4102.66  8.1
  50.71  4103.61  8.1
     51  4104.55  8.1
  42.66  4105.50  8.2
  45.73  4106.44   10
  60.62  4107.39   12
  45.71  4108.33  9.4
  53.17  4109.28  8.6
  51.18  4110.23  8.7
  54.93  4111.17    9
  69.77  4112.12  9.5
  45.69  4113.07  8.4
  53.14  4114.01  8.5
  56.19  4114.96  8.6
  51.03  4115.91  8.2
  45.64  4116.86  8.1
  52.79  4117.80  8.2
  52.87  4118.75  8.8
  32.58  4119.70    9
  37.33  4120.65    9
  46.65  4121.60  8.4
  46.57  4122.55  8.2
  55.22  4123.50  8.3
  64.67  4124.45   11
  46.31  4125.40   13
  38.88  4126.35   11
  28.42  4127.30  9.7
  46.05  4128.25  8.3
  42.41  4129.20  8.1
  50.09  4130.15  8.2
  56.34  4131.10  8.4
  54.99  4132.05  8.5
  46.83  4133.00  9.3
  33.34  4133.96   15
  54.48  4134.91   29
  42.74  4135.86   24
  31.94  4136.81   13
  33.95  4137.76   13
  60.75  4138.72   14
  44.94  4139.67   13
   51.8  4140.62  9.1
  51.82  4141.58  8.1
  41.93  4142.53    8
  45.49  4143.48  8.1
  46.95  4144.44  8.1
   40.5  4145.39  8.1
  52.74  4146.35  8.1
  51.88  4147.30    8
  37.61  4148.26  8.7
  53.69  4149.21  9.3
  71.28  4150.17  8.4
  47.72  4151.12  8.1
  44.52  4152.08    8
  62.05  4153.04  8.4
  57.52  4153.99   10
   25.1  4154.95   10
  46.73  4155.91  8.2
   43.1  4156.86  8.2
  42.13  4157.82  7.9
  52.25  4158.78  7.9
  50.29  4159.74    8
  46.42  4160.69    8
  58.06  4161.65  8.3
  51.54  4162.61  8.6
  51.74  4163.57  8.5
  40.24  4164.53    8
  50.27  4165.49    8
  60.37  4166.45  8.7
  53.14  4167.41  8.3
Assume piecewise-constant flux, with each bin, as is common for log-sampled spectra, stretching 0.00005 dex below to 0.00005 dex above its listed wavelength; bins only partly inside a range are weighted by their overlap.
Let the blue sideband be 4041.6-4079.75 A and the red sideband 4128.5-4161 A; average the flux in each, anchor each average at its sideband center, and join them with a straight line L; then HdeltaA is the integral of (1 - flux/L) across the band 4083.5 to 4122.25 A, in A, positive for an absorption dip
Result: -1.3 A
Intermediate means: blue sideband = 51.3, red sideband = 47.5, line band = 51.1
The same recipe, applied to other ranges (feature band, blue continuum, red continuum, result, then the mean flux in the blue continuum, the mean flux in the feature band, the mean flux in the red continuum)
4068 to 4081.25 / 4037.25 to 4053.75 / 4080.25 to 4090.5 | 0.33 A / 53.5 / 52.3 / 53.6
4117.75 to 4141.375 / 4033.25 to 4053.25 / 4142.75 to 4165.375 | 1.64 A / 52.6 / 46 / 48.6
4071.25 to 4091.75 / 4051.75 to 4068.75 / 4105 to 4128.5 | -1.57 A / 49.8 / 53.3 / 49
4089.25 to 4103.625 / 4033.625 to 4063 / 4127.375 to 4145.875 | -0.92 A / 51.4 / 51.4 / 45.8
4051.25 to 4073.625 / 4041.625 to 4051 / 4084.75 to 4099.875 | 0.84 A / 52.8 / 51.2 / 54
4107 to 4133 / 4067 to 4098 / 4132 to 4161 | 0.06 A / 53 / 49.5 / 47.2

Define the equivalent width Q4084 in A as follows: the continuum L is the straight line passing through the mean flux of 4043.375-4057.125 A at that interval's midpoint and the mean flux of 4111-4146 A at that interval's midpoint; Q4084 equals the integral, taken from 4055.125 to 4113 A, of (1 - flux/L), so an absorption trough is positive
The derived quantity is -2.72 A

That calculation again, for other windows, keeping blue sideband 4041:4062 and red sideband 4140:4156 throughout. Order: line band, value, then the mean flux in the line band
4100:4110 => 0.3 A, 48.5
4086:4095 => -0.6 A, 54.2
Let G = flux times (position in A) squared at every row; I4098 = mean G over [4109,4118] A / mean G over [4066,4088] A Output 1.04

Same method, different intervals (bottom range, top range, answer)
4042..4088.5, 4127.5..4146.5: 0.93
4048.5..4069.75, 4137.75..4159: 0.98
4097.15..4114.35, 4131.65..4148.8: 0.91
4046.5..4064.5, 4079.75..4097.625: 1.04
